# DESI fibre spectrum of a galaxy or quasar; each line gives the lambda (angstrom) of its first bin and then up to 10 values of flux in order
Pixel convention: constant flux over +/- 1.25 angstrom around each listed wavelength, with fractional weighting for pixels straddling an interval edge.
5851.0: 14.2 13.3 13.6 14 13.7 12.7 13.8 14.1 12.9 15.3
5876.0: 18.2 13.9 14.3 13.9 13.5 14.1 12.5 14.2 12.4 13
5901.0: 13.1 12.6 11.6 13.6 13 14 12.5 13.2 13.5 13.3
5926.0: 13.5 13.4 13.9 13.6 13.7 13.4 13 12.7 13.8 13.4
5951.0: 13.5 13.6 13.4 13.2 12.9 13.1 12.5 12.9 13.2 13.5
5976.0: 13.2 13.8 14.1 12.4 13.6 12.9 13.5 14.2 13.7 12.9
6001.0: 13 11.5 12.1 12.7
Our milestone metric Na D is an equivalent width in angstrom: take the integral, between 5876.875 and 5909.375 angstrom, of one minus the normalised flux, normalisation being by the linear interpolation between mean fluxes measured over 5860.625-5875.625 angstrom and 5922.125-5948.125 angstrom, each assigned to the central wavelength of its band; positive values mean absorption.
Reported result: 1.1 angstrom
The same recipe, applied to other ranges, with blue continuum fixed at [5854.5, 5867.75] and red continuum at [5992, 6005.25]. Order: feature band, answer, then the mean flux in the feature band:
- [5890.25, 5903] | 0.4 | 13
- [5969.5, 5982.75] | -0.4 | 13.5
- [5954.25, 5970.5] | 0.2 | 13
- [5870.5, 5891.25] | -1.4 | 14.4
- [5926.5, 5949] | -0.3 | 13.4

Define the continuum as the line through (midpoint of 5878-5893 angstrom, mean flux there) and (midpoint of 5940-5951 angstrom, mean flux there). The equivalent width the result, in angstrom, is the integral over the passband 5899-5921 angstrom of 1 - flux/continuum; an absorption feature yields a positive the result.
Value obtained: 0.9 angstrom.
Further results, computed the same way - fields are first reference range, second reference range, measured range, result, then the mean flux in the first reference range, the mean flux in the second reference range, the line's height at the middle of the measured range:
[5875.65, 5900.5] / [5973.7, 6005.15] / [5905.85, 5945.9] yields 0.87 angstrom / 13.8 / 13.2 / 13.6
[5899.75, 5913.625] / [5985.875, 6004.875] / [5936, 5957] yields -0.59 angstrom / 12.9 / 13.1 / 13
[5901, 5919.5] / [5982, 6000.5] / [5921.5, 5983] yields -1.02 angstrom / 12.9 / 13.3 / 13.1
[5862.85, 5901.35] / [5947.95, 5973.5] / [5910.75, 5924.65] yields 0.32 angstrom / 13.9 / 13.2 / 13.6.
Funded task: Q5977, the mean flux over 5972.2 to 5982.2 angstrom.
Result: 13.6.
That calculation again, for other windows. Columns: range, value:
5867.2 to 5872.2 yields 13.5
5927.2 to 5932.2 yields 13.6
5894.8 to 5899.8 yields 12.7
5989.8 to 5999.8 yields 13.6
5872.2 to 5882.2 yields 15.4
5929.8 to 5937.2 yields 13.7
